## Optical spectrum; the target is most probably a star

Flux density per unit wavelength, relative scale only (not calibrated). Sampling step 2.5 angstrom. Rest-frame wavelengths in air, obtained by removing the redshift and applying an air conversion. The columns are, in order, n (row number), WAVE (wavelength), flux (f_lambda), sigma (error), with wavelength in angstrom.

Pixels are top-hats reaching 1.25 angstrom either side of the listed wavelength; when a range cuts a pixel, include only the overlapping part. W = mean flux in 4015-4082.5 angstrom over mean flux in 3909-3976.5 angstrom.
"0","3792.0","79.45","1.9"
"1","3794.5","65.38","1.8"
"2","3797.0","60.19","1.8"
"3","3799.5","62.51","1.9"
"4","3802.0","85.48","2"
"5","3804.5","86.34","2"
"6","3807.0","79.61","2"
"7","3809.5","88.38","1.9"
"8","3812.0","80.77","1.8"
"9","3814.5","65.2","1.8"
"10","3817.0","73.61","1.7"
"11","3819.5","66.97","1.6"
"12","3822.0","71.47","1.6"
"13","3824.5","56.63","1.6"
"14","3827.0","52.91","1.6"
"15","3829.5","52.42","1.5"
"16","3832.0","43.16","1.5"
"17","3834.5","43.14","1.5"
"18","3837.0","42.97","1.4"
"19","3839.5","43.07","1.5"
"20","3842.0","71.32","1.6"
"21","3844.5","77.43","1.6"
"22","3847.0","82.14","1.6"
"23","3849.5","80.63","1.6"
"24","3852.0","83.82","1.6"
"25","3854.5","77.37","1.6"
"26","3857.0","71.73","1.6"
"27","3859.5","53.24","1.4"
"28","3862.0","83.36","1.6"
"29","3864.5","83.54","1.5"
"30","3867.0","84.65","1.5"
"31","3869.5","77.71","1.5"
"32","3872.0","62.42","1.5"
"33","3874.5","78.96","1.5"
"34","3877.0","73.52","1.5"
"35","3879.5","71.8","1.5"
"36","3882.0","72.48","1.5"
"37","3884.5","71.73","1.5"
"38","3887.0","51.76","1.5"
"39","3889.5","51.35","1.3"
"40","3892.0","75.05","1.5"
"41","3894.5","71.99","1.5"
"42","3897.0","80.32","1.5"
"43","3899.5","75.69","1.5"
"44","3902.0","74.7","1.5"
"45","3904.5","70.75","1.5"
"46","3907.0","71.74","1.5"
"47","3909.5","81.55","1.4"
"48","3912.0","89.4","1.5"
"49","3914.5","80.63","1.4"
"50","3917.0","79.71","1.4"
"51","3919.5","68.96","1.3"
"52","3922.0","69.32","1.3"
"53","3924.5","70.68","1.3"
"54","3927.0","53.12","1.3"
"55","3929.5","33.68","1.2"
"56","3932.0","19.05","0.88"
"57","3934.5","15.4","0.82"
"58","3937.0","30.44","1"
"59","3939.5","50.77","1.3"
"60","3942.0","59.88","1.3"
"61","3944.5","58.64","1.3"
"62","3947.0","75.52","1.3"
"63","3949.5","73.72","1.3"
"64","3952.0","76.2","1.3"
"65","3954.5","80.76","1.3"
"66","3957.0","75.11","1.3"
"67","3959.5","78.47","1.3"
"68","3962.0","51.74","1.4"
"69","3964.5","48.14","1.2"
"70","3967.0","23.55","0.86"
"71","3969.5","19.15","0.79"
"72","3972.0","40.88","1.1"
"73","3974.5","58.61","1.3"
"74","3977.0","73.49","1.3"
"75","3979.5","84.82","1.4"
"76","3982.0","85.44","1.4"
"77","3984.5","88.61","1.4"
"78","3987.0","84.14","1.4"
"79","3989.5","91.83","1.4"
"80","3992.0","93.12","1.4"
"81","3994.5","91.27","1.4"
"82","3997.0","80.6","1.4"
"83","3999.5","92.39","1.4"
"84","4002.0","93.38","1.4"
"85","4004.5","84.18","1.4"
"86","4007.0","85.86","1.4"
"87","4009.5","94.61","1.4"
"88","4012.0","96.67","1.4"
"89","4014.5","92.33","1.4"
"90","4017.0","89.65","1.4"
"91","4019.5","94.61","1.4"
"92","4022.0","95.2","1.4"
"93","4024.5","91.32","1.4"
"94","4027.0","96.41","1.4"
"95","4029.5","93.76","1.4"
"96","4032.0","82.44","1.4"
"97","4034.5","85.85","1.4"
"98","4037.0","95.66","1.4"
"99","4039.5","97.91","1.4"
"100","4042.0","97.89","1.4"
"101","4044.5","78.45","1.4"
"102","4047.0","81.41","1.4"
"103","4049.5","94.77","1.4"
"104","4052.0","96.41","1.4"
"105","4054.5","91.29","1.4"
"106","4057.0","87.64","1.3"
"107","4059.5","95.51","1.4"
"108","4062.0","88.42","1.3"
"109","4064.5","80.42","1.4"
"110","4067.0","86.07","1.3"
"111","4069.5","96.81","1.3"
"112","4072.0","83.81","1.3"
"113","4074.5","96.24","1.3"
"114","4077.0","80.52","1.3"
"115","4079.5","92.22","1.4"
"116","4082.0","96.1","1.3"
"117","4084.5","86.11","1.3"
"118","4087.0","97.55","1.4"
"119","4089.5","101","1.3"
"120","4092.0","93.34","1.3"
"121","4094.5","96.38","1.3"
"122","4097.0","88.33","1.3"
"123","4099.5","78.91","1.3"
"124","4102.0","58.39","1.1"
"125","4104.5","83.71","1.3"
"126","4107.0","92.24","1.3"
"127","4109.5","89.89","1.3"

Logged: 1.6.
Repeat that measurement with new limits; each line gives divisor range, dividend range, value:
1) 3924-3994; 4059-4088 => 1.48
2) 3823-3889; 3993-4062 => 1.36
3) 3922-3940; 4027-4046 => 2.23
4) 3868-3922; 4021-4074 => 1.24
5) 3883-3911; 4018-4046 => 1.29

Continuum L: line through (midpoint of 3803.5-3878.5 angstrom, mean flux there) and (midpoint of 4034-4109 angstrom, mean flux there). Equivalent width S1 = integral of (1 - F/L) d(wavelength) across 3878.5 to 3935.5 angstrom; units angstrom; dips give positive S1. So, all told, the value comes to 7.3 angstrom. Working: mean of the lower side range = 69.6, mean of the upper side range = 89.4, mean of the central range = 65.4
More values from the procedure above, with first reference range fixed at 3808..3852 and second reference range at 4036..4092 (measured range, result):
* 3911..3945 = 9.1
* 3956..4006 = 6.1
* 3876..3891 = 1.1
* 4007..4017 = -0.9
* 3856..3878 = -1.7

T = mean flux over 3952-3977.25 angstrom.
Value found 55.3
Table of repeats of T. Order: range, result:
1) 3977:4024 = 89.5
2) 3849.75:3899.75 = 72.7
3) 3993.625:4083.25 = 90.5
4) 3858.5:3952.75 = 66.4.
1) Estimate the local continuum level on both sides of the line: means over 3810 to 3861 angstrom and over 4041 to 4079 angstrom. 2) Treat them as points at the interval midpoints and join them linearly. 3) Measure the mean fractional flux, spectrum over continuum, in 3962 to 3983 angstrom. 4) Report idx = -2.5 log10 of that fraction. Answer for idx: 0.43 mag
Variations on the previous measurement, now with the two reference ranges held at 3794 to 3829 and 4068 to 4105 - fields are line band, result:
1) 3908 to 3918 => -0.07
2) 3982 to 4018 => -0.08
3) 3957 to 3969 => 0.49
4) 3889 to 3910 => 0.05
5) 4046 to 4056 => -0.06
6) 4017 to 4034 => -0.09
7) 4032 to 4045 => -0.07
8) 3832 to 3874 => 0.07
